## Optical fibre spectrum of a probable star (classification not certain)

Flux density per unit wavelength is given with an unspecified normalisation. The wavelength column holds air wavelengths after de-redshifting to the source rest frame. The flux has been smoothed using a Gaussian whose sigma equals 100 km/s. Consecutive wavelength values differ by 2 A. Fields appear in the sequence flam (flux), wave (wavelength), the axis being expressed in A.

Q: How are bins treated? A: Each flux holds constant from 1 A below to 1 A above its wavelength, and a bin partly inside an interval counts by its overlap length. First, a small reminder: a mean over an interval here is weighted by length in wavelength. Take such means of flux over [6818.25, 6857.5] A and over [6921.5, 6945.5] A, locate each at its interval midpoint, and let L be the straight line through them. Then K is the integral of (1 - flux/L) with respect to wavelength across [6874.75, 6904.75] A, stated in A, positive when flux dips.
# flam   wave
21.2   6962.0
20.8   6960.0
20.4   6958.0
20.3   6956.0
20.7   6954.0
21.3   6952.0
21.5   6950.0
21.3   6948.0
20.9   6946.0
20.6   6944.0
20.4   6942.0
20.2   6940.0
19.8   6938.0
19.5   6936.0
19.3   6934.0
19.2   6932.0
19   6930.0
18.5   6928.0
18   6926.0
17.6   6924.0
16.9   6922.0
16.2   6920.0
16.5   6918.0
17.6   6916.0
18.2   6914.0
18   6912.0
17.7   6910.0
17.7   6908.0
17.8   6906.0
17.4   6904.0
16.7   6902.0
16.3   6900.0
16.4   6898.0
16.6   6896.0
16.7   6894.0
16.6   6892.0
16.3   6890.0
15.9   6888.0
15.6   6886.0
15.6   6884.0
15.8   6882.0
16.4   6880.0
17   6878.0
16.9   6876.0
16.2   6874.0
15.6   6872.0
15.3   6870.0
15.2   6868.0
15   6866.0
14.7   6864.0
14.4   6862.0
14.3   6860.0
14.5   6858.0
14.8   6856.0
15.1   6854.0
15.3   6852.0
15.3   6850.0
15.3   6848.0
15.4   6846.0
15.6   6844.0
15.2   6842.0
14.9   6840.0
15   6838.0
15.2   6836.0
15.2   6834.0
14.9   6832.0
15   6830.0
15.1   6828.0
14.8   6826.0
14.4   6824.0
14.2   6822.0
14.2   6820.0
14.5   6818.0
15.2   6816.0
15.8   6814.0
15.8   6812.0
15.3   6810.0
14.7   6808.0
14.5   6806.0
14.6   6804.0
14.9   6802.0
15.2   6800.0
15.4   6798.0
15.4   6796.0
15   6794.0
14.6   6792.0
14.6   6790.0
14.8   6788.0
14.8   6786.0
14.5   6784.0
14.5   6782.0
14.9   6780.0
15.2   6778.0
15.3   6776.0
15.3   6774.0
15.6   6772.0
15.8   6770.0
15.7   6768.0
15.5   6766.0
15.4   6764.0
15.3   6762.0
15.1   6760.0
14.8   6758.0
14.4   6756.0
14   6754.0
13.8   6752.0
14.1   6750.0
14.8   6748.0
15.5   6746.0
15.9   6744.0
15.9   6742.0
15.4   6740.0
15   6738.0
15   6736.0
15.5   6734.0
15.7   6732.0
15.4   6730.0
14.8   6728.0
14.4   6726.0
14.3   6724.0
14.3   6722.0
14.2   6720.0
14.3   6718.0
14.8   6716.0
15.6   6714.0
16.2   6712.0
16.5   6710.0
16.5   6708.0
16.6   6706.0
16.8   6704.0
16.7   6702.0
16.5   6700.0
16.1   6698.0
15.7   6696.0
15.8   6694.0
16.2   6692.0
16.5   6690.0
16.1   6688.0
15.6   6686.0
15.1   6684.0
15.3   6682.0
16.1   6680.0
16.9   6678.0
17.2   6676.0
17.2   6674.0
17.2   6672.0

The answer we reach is 1.5 A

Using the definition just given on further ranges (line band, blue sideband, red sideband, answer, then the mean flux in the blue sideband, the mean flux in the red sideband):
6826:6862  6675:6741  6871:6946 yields 4.0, 15.7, 17.5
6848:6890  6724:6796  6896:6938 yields 3.6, 15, 17.7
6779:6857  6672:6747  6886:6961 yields 9.8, 15.7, 18.5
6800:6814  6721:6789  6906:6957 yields 1.0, 15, 19.1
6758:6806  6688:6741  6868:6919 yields 2.7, 15.6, 16.6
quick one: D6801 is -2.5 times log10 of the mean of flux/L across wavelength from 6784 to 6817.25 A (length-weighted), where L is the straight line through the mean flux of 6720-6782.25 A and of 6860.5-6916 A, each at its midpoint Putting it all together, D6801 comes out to 0.04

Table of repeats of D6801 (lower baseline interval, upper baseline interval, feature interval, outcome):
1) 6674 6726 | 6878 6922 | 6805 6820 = 0.09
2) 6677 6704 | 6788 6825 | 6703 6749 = 0.02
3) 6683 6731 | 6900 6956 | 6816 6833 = 0.18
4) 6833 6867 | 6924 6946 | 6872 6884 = 0.01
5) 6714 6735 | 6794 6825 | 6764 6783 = -0.03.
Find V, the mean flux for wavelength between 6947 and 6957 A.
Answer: 21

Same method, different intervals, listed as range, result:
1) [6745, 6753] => 14.6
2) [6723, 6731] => 14.7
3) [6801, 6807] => 14.7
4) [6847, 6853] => 15.3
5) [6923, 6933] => 18.5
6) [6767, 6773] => 15.7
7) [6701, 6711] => 16.6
